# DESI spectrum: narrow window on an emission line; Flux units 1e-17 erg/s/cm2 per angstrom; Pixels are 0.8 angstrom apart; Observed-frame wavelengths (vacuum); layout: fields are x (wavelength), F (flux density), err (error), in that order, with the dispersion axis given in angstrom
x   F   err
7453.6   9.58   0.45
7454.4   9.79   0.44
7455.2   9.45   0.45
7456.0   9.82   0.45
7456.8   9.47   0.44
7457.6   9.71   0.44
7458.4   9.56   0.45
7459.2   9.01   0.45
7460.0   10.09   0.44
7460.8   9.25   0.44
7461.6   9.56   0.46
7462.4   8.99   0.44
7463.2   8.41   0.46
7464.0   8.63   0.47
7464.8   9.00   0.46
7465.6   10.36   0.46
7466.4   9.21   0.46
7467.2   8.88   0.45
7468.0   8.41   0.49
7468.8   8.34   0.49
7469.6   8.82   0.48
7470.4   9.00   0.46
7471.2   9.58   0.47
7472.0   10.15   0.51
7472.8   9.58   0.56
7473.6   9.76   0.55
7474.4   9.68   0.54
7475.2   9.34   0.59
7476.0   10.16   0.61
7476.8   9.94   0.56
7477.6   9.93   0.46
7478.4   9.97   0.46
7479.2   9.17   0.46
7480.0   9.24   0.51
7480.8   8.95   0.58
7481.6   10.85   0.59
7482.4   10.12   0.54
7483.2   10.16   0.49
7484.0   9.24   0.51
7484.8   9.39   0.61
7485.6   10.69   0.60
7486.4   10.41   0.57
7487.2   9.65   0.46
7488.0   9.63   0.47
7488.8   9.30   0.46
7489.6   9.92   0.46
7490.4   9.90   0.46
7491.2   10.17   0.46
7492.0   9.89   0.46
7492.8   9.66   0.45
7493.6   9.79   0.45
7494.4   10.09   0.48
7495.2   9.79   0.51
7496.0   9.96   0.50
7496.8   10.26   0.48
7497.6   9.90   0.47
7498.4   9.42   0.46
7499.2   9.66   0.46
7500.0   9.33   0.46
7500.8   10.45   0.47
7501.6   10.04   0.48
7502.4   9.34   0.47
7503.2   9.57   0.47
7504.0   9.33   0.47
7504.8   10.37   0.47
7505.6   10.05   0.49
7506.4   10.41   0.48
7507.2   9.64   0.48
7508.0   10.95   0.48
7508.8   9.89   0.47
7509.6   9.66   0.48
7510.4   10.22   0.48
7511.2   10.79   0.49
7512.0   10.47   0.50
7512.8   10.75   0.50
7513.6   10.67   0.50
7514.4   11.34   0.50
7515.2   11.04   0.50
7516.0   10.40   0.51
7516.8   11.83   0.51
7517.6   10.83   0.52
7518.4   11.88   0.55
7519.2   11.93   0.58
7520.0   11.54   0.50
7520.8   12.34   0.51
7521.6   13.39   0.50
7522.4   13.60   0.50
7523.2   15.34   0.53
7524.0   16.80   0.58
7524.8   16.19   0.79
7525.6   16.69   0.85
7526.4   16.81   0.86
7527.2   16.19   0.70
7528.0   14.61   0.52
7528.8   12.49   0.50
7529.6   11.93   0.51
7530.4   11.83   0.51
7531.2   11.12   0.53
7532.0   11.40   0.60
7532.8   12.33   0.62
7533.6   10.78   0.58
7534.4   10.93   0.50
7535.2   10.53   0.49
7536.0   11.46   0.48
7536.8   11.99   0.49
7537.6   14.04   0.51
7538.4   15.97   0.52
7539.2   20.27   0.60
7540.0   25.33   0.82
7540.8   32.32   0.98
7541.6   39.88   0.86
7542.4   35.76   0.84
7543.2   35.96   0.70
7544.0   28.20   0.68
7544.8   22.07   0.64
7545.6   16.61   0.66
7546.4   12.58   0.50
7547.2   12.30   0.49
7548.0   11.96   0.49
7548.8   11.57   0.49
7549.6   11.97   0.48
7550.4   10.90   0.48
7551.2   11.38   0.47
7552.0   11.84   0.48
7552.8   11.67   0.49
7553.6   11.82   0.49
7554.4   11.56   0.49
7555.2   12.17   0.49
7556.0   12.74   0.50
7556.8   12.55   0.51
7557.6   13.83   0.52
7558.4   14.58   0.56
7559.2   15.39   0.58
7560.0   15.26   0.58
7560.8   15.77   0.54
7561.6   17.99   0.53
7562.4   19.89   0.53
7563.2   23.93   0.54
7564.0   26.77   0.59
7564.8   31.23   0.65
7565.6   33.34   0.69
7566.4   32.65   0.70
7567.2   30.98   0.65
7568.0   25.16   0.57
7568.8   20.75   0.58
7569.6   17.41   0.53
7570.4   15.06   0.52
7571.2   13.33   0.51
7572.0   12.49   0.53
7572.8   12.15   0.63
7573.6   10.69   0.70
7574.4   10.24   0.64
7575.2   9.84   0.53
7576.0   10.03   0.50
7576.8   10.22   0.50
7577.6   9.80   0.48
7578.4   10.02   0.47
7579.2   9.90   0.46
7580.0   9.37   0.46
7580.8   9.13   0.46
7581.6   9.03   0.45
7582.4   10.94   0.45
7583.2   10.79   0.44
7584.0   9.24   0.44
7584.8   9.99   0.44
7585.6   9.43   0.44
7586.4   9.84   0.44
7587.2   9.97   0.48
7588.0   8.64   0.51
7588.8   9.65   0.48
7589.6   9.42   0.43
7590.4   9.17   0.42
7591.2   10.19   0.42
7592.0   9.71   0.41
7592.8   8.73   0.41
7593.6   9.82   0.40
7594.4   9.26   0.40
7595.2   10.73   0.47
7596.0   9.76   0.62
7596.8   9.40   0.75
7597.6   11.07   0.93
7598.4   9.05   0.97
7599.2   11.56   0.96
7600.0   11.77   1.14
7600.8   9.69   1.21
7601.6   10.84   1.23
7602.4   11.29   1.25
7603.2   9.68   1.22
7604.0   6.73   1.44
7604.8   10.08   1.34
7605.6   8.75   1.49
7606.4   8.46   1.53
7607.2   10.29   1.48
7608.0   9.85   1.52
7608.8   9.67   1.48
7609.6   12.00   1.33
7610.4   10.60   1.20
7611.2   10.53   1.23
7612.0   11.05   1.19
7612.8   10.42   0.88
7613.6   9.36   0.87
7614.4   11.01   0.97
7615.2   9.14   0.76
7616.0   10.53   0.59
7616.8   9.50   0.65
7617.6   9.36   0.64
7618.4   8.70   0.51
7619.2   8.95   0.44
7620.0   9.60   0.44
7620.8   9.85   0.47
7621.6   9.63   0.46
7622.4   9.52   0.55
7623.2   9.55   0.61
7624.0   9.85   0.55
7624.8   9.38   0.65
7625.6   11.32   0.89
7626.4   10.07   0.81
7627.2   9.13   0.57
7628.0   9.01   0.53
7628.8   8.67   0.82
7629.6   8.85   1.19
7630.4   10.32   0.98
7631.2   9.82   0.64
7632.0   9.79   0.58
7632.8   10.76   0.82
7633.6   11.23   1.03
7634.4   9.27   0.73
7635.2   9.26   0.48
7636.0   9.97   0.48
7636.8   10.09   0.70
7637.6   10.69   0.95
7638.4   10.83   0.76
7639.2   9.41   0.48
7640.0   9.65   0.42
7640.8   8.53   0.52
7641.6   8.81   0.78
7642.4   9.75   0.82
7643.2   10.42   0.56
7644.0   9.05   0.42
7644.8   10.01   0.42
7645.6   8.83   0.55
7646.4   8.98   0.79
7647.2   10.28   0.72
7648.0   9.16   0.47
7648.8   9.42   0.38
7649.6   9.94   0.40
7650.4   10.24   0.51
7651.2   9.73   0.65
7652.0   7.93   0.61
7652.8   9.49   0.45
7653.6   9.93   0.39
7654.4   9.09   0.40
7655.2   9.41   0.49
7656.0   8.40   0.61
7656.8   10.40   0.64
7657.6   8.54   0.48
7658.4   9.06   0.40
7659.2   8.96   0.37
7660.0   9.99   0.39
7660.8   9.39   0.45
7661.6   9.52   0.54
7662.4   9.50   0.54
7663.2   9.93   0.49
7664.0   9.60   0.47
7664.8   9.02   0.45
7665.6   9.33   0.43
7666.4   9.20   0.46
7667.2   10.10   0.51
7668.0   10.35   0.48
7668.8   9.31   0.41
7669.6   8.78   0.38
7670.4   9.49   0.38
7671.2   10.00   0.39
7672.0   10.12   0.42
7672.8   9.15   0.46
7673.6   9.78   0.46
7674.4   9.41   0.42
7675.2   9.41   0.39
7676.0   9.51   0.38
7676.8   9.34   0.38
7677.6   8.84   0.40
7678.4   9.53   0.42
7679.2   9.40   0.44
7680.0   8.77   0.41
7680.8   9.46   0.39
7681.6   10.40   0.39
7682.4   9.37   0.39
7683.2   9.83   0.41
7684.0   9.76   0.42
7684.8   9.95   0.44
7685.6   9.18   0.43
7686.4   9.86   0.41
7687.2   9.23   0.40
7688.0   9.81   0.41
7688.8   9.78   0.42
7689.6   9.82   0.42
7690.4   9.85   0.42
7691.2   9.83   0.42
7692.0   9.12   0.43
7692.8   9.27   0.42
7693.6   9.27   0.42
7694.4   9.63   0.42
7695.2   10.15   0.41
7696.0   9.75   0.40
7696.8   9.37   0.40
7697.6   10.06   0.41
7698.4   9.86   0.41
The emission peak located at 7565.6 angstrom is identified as [N II] 6583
